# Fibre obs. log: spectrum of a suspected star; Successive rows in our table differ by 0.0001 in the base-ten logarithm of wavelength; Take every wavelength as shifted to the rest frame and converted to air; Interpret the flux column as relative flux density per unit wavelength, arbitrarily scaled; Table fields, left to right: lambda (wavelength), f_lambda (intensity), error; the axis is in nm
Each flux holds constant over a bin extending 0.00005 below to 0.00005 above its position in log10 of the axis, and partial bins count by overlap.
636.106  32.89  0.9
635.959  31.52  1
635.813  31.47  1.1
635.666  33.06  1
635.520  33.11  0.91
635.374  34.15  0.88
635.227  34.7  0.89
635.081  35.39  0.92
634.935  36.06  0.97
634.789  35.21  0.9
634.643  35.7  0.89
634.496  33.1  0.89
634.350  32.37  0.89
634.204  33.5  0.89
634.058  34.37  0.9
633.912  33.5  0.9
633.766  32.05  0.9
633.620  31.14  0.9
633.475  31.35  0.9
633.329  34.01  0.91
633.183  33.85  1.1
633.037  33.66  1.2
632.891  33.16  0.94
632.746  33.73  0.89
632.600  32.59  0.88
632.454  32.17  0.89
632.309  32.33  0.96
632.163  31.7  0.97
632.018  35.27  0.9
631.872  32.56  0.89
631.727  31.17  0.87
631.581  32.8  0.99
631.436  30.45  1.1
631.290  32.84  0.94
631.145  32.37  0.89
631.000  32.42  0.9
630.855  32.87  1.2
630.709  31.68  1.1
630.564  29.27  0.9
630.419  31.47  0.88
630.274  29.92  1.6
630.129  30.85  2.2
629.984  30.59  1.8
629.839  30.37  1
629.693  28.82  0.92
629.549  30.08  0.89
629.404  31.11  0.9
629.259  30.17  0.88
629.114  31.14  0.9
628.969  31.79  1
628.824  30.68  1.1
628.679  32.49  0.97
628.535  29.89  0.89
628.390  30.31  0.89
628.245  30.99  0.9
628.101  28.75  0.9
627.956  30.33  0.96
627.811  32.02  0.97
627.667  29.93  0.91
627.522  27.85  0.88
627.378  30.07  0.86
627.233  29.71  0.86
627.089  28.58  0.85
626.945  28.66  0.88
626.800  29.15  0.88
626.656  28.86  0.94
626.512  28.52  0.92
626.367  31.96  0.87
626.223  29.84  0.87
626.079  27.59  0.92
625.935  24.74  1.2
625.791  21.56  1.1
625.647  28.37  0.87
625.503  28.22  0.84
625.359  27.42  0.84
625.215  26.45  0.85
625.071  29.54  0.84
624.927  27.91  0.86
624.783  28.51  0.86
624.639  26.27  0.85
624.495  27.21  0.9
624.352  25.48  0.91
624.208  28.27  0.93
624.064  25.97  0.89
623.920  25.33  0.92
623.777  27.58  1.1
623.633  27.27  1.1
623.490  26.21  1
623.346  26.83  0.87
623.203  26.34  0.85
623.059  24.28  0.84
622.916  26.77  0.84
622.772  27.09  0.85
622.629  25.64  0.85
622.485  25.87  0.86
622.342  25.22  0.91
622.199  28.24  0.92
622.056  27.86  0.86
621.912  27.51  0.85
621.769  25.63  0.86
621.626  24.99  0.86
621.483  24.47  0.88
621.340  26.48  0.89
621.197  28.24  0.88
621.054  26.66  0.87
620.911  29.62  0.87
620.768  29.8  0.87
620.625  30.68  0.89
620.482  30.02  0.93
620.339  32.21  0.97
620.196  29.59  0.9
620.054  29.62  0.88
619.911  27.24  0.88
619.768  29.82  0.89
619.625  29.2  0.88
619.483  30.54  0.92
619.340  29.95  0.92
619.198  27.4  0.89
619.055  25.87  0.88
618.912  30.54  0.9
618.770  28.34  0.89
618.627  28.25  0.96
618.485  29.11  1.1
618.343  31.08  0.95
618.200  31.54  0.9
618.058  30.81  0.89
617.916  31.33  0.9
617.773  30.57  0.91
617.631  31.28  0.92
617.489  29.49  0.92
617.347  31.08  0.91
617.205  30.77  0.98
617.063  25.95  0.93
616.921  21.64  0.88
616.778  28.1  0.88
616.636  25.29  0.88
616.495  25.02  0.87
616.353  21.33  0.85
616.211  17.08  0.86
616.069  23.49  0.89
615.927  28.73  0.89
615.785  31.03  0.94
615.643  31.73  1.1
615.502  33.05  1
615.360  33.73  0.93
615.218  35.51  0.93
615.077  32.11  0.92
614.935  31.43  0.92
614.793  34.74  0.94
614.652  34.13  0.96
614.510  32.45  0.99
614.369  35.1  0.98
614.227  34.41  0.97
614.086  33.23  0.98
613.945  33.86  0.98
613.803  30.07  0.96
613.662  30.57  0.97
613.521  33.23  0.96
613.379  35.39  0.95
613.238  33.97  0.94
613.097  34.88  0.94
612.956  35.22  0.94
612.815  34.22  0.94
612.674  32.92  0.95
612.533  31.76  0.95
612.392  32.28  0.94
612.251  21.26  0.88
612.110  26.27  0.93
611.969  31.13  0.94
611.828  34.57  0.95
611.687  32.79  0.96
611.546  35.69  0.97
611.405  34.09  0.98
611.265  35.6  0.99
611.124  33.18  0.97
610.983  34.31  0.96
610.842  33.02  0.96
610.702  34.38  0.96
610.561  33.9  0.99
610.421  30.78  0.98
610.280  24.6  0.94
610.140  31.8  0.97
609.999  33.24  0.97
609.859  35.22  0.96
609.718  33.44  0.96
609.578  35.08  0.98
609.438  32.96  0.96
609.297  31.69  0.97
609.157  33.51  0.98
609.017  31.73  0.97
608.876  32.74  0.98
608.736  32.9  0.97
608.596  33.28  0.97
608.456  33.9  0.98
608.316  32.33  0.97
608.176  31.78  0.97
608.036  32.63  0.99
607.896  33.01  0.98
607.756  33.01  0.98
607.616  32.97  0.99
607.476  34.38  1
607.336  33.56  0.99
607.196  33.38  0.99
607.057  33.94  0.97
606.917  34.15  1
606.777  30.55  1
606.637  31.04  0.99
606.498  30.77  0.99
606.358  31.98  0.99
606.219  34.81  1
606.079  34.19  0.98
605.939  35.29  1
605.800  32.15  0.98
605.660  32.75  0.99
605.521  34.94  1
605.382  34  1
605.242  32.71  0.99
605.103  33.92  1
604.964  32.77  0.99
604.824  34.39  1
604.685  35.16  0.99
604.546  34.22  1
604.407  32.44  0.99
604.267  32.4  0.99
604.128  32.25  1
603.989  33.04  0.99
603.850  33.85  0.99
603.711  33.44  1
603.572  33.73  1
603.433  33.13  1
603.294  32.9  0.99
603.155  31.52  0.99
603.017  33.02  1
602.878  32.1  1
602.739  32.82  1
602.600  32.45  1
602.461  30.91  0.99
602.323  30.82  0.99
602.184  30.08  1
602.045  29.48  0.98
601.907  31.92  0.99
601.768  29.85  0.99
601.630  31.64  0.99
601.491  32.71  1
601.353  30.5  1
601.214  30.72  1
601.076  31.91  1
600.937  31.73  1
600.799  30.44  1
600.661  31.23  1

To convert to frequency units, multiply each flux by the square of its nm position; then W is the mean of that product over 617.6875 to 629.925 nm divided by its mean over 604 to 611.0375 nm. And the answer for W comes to 0.91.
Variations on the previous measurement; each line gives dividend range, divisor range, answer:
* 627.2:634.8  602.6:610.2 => 1.04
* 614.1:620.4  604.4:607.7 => 0.92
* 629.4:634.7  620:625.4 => 1.21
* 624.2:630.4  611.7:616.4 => 0.97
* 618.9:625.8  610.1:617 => 0.91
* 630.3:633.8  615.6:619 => 1.21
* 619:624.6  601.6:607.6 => 0.89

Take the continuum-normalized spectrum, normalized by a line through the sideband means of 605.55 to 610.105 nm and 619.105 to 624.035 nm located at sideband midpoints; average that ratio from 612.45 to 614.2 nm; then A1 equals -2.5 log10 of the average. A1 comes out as -0.08 mag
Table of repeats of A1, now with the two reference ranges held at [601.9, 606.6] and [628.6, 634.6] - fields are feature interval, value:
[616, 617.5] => 0.274 mag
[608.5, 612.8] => 0.009 mag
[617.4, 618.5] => 0.058 mag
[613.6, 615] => -0.016 mag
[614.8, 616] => 0.008 mag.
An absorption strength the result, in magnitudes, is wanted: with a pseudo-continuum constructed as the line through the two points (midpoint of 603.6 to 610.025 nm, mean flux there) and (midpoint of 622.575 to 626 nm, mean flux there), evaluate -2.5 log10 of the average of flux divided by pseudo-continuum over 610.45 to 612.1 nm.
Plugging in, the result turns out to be -0.07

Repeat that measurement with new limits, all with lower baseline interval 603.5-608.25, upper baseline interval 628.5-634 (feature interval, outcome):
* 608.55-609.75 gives 0.001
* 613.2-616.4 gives 0.047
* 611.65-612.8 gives 0.082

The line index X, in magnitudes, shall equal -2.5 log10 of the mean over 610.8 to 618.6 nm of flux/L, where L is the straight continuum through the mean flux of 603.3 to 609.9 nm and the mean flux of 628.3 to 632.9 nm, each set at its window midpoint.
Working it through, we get 0.056 mag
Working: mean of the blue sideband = 33.2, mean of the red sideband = 31.5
